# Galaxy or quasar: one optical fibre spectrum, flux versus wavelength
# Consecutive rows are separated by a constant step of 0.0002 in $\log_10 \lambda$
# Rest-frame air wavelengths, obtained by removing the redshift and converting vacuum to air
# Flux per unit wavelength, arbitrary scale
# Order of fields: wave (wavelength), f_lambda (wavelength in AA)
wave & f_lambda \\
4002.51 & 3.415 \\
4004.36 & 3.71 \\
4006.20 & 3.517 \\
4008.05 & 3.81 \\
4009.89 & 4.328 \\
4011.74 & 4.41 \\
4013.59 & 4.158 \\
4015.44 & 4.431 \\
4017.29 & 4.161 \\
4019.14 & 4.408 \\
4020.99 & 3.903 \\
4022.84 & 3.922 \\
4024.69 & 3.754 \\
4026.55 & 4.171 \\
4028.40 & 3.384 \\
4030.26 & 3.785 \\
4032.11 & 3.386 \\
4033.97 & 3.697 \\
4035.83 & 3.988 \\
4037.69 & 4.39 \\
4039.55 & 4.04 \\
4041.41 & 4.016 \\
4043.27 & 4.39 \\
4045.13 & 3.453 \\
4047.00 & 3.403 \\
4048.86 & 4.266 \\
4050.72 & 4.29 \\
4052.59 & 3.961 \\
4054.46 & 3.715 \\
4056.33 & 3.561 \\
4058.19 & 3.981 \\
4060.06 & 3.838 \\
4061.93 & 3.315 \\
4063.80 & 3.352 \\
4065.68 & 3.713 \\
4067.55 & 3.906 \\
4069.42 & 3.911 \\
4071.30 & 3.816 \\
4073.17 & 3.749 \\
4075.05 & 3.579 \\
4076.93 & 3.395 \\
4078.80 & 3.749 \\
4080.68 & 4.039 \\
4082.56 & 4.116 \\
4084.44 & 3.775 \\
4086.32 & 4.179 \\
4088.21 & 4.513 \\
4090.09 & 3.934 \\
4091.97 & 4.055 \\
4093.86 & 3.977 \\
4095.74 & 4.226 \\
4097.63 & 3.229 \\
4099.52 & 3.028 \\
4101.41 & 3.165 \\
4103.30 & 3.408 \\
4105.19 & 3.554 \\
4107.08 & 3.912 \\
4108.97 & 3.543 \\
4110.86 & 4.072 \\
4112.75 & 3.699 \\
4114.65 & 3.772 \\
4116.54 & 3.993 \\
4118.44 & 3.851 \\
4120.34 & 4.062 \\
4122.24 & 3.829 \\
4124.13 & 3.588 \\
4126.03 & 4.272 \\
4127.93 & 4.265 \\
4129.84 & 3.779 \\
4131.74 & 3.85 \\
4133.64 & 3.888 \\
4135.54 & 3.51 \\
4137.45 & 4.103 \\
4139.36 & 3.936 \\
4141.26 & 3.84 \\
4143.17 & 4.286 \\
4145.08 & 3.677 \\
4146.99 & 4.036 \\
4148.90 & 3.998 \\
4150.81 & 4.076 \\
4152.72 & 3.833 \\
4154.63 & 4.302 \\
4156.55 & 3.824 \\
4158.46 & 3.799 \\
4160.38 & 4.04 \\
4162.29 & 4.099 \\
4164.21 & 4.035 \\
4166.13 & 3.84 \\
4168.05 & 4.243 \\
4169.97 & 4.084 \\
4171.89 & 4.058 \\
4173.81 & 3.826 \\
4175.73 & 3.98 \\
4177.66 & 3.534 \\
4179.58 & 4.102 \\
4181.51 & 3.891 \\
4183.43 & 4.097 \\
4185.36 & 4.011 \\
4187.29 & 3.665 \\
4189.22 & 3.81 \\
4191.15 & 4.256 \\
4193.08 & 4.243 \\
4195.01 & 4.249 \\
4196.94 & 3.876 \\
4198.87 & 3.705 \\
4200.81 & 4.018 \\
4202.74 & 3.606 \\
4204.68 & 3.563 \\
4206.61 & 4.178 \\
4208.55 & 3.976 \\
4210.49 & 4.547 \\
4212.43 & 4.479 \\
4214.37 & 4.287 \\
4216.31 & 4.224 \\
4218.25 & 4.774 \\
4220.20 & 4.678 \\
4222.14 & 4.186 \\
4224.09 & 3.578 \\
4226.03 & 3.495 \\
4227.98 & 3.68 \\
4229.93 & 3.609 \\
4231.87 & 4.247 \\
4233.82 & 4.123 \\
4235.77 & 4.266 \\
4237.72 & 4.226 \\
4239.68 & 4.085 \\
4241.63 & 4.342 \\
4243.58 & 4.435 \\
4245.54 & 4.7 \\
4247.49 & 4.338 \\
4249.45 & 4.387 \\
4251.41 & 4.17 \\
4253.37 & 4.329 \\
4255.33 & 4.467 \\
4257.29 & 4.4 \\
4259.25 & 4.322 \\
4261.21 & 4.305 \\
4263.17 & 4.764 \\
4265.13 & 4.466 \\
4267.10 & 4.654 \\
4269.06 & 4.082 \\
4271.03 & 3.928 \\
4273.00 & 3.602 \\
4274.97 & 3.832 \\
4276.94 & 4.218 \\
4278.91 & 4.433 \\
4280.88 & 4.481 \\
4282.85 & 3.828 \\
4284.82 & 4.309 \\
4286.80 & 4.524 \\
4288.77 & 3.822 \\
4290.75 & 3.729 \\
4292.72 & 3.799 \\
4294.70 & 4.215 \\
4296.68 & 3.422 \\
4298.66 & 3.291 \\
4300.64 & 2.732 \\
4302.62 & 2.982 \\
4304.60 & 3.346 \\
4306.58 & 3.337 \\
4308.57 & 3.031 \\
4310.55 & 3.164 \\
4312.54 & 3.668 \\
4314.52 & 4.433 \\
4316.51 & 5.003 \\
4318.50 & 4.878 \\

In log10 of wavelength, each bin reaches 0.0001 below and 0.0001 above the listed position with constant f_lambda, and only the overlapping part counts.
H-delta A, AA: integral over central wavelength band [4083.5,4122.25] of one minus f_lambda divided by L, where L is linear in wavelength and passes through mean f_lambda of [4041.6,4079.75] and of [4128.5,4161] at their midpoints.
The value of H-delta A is 0.5 AA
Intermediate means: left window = 3.77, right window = 3.93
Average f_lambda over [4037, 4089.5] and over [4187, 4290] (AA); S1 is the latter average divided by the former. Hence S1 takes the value 1.08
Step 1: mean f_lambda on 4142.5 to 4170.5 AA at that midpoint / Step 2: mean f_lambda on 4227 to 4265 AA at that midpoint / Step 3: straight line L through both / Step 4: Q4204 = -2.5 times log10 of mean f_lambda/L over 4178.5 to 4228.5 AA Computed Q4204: 0.027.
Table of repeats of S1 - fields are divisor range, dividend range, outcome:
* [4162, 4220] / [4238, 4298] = 1.04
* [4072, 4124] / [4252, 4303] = 1.07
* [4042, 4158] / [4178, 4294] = 1.08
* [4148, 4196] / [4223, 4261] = 1.04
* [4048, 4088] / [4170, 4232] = 1.05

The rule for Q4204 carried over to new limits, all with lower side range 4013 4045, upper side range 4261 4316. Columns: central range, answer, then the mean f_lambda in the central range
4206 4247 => -0.08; 4.2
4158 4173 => -0.03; 4.03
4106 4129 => 0.01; 3.9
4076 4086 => 0.03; 3.84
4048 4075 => 0.05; 3.8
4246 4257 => -0.12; 4.36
